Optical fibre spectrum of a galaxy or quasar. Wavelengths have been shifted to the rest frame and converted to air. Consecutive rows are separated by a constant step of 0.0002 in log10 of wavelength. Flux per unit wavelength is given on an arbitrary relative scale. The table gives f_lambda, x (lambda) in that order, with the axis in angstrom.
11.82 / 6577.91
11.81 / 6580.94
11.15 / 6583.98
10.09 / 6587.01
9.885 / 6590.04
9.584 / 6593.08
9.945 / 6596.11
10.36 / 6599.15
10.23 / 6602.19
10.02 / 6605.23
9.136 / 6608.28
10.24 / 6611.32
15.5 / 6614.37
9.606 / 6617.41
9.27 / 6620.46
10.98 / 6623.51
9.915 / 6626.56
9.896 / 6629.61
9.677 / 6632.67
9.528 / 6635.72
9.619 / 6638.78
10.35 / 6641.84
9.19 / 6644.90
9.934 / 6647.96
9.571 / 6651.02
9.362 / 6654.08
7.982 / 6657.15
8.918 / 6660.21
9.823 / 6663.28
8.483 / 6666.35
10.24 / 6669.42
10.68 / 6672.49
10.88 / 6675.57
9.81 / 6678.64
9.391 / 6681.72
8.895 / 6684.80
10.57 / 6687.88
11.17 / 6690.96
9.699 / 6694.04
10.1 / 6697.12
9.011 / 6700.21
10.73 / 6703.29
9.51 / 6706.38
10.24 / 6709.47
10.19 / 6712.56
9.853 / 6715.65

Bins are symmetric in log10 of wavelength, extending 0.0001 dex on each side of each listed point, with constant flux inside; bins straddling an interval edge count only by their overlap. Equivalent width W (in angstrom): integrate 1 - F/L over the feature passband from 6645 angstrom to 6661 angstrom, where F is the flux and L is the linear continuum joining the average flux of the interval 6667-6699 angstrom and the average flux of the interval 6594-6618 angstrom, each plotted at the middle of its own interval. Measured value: 1.8 angstrom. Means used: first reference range 10.6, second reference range 10.1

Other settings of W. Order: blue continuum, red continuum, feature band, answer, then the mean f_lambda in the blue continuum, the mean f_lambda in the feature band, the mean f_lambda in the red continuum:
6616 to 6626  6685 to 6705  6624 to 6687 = 2.45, 9.95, 9.64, 10.1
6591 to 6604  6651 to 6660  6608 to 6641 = -2.98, 10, 10.4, 8.87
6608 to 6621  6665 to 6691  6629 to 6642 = 1.11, 11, 9.75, 9.96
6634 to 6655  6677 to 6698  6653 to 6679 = 0.64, 9.66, 9.57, 9.95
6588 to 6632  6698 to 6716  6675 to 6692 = -0.03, 10.3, 10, 9.93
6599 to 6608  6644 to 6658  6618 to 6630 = -0.37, 10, 10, 9.27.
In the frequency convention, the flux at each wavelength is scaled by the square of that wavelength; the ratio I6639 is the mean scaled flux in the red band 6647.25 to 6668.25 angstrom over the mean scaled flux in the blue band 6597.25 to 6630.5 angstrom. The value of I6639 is 0.9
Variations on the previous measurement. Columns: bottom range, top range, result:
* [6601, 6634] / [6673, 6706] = 0.98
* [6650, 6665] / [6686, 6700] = 1.13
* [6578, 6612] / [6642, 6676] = 0.95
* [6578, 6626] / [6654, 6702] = 0.94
